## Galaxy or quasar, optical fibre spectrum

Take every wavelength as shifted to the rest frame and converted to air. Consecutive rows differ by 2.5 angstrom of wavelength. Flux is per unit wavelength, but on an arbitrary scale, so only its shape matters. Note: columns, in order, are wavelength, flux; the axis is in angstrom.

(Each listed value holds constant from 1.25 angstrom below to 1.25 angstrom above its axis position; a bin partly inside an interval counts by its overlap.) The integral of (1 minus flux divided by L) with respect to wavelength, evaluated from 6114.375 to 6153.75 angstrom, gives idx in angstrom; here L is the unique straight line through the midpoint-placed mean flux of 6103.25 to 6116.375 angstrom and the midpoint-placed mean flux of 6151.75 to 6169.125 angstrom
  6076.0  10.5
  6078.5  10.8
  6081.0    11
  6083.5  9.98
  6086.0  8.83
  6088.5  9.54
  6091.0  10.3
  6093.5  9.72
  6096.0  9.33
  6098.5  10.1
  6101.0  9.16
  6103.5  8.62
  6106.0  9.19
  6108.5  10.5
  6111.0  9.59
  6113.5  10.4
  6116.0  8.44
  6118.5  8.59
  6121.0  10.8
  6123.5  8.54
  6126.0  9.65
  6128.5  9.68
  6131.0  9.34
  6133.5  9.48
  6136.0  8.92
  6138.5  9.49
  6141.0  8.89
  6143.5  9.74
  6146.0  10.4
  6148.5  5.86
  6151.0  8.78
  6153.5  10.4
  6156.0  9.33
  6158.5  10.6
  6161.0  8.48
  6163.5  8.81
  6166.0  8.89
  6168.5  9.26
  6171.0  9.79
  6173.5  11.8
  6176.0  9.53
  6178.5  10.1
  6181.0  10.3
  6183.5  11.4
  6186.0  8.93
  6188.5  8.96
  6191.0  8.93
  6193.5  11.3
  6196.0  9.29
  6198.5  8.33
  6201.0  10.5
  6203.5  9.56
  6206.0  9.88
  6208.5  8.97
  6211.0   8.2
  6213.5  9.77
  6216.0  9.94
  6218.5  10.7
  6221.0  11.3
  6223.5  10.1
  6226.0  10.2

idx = 1.3 angstrom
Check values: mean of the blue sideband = 9.59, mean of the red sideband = 9.38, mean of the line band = 9.17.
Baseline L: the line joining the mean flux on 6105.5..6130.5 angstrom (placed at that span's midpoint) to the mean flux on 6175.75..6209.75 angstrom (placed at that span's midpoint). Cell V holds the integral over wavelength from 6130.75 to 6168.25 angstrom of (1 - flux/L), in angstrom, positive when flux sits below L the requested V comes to 1.8 angstrom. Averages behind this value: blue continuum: 9.54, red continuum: 9.72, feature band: 9.16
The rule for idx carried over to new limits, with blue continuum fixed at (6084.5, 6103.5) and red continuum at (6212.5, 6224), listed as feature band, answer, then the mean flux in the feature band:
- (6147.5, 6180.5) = 2.00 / 9.4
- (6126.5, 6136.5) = 0.38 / 9.41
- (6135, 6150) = 1.48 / 8.88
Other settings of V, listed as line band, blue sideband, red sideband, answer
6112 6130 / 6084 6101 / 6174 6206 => 0.43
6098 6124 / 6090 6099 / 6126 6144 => 0.50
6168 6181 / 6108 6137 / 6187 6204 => -0.87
